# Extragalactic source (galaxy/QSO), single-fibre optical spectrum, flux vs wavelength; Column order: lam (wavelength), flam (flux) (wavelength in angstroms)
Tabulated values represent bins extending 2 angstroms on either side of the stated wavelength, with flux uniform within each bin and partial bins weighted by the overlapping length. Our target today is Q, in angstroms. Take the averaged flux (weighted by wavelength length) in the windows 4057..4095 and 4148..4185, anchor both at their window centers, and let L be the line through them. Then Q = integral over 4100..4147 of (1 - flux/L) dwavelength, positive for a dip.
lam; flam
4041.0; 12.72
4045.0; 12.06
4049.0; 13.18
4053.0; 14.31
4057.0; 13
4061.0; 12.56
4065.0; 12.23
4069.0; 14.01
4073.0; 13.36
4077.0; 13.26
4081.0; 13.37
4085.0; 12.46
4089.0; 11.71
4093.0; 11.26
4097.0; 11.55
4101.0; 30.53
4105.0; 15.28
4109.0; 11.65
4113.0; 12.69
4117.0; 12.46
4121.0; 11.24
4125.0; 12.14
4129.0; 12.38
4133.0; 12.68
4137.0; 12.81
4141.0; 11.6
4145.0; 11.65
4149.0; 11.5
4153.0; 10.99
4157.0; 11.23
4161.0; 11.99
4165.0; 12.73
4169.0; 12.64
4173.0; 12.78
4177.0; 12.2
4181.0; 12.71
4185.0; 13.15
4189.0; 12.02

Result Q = -4.3 angstroms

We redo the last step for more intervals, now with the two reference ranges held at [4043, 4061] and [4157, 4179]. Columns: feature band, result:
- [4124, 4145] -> 0.5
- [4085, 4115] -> -4.7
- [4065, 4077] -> -0.4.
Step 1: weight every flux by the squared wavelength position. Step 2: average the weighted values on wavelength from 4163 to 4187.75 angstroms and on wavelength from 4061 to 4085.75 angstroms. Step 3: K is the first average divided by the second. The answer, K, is 1.02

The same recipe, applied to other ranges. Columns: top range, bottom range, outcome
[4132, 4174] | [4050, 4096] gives 0.97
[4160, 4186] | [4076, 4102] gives 0.91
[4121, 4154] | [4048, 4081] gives 0.93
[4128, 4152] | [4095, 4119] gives 0.78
